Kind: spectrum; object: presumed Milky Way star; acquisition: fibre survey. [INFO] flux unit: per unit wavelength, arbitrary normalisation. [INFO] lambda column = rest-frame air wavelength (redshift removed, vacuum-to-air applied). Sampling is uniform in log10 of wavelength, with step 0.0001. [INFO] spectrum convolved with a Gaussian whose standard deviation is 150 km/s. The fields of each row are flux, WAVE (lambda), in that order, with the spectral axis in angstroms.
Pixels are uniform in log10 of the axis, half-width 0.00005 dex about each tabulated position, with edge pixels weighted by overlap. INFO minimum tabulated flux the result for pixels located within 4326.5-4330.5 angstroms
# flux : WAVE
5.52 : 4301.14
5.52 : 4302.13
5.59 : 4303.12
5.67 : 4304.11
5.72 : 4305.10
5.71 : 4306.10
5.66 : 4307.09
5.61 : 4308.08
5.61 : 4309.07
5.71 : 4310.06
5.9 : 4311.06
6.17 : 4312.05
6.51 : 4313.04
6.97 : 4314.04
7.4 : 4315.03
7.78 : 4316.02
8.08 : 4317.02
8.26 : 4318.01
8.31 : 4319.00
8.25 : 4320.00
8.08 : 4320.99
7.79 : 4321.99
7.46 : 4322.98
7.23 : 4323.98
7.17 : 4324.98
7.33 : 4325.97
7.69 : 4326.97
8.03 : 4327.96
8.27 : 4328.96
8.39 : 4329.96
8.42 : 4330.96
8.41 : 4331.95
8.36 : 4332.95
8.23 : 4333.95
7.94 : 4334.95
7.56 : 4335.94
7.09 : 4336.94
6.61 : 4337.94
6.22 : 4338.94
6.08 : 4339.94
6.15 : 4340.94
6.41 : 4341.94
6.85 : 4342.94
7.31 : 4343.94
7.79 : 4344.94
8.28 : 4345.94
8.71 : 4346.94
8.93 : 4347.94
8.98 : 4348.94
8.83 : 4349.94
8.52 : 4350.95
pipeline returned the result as 7.69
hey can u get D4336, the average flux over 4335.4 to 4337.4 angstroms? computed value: 7.37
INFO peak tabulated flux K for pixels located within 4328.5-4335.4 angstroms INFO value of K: 8.42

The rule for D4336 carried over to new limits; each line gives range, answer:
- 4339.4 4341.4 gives 6.11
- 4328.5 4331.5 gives 8.37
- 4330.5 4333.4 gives 8.41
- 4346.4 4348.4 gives 8.81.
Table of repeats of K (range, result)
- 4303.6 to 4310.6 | 5.72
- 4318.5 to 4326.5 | 8.31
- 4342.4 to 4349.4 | 8.98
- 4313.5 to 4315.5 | 7.4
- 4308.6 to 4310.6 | 5.71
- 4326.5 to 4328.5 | 8.03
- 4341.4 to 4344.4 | 7.31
